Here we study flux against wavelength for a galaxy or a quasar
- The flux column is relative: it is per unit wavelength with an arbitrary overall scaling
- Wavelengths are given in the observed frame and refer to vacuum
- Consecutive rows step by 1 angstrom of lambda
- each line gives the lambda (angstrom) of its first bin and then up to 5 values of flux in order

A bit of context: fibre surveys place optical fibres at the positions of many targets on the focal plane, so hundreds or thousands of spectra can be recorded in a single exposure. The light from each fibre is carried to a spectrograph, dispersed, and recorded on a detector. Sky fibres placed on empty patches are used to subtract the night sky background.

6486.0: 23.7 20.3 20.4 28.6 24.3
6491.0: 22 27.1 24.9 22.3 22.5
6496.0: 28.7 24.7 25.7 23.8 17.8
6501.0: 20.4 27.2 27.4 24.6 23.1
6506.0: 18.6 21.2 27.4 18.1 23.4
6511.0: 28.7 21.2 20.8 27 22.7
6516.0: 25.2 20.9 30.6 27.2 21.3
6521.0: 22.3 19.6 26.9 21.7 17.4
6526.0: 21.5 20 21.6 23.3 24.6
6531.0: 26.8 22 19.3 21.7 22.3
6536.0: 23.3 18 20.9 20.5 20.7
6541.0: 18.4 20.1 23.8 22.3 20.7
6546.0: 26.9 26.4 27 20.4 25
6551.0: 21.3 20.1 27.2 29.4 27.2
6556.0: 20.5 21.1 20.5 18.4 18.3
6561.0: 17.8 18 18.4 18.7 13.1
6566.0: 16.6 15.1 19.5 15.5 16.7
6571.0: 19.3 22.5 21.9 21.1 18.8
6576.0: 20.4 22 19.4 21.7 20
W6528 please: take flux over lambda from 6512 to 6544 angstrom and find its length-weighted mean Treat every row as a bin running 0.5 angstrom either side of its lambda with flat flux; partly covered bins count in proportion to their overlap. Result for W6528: 22.3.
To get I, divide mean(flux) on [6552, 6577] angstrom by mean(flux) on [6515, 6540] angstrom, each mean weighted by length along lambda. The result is 0.89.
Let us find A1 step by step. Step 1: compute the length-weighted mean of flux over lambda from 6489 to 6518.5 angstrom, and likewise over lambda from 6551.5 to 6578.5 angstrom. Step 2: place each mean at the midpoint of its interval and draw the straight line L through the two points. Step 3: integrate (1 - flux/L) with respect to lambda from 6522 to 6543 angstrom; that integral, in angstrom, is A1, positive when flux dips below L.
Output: 0.48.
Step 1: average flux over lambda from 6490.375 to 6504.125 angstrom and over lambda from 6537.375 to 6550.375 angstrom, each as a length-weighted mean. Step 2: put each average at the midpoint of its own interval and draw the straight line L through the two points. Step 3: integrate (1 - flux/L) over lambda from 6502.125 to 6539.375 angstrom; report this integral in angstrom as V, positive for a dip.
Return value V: 0.8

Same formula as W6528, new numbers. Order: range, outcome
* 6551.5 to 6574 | 19.8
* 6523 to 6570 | 21.2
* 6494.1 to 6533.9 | 23.2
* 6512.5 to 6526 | 23.3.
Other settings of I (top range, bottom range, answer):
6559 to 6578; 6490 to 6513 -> 0.79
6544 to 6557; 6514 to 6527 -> 1.04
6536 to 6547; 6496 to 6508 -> 0.92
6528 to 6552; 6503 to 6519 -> 0.94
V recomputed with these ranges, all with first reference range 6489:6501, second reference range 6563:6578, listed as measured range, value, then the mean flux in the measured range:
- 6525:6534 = -0.21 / 22.1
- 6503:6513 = 0.03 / 23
